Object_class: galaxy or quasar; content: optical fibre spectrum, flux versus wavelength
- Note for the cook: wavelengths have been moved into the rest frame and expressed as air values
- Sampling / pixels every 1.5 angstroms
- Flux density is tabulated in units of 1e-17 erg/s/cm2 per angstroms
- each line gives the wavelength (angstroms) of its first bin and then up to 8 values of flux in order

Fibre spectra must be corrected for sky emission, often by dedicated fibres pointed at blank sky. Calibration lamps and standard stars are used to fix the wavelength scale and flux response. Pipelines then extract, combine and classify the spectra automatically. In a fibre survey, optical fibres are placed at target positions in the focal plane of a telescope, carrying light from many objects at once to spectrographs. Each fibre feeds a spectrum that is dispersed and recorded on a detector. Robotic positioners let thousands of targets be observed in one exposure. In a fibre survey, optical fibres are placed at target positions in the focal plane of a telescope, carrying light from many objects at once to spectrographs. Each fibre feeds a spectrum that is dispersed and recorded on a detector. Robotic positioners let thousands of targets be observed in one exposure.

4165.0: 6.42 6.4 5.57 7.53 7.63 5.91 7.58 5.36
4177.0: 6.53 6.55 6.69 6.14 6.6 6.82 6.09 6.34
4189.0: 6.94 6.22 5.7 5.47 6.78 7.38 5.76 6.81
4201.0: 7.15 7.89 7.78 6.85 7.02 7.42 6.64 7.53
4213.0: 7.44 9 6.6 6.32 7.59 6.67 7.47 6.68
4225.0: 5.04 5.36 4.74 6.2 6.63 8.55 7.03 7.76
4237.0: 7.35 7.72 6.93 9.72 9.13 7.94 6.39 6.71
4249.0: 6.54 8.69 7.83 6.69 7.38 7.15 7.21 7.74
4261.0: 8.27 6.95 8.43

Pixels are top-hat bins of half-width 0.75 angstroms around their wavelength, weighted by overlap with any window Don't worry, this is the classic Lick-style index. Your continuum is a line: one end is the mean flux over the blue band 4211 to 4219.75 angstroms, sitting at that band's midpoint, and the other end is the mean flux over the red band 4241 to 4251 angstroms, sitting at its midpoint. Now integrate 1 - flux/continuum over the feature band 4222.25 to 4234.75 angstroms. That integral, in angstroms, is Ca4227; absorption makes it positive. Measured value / 2.1 angstroms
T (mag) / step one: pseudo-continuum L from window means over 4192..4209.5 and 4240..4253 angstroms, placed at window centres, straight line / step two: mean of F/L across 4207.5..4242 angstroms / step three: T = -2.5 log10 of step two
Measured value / 0.05 mag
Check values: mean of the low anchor 6.88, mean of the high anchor 7.79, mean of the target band 7.04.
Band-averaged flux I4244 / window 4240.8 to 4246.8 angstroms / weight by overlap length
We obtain 8.27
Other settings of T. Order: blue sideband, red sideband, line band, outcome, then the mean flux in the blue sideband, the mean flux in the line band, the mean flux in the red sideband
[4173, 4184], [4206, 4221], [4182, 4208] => 0.025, 6.49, 6.68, 7.23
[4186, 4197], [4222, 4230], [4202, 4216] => -0.226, 6.36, 7.45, 5.76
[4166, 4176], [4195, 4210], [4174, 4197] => 0.069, 6.6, 6.4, 7.08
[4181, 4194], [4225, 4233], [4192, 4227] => -0.116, 6.28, 6.88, 6.11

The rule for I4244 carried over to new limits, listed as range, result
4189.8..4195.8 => 6.05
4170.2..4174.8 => 7.03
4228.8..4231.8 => 6.45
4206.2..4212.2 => 7.15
